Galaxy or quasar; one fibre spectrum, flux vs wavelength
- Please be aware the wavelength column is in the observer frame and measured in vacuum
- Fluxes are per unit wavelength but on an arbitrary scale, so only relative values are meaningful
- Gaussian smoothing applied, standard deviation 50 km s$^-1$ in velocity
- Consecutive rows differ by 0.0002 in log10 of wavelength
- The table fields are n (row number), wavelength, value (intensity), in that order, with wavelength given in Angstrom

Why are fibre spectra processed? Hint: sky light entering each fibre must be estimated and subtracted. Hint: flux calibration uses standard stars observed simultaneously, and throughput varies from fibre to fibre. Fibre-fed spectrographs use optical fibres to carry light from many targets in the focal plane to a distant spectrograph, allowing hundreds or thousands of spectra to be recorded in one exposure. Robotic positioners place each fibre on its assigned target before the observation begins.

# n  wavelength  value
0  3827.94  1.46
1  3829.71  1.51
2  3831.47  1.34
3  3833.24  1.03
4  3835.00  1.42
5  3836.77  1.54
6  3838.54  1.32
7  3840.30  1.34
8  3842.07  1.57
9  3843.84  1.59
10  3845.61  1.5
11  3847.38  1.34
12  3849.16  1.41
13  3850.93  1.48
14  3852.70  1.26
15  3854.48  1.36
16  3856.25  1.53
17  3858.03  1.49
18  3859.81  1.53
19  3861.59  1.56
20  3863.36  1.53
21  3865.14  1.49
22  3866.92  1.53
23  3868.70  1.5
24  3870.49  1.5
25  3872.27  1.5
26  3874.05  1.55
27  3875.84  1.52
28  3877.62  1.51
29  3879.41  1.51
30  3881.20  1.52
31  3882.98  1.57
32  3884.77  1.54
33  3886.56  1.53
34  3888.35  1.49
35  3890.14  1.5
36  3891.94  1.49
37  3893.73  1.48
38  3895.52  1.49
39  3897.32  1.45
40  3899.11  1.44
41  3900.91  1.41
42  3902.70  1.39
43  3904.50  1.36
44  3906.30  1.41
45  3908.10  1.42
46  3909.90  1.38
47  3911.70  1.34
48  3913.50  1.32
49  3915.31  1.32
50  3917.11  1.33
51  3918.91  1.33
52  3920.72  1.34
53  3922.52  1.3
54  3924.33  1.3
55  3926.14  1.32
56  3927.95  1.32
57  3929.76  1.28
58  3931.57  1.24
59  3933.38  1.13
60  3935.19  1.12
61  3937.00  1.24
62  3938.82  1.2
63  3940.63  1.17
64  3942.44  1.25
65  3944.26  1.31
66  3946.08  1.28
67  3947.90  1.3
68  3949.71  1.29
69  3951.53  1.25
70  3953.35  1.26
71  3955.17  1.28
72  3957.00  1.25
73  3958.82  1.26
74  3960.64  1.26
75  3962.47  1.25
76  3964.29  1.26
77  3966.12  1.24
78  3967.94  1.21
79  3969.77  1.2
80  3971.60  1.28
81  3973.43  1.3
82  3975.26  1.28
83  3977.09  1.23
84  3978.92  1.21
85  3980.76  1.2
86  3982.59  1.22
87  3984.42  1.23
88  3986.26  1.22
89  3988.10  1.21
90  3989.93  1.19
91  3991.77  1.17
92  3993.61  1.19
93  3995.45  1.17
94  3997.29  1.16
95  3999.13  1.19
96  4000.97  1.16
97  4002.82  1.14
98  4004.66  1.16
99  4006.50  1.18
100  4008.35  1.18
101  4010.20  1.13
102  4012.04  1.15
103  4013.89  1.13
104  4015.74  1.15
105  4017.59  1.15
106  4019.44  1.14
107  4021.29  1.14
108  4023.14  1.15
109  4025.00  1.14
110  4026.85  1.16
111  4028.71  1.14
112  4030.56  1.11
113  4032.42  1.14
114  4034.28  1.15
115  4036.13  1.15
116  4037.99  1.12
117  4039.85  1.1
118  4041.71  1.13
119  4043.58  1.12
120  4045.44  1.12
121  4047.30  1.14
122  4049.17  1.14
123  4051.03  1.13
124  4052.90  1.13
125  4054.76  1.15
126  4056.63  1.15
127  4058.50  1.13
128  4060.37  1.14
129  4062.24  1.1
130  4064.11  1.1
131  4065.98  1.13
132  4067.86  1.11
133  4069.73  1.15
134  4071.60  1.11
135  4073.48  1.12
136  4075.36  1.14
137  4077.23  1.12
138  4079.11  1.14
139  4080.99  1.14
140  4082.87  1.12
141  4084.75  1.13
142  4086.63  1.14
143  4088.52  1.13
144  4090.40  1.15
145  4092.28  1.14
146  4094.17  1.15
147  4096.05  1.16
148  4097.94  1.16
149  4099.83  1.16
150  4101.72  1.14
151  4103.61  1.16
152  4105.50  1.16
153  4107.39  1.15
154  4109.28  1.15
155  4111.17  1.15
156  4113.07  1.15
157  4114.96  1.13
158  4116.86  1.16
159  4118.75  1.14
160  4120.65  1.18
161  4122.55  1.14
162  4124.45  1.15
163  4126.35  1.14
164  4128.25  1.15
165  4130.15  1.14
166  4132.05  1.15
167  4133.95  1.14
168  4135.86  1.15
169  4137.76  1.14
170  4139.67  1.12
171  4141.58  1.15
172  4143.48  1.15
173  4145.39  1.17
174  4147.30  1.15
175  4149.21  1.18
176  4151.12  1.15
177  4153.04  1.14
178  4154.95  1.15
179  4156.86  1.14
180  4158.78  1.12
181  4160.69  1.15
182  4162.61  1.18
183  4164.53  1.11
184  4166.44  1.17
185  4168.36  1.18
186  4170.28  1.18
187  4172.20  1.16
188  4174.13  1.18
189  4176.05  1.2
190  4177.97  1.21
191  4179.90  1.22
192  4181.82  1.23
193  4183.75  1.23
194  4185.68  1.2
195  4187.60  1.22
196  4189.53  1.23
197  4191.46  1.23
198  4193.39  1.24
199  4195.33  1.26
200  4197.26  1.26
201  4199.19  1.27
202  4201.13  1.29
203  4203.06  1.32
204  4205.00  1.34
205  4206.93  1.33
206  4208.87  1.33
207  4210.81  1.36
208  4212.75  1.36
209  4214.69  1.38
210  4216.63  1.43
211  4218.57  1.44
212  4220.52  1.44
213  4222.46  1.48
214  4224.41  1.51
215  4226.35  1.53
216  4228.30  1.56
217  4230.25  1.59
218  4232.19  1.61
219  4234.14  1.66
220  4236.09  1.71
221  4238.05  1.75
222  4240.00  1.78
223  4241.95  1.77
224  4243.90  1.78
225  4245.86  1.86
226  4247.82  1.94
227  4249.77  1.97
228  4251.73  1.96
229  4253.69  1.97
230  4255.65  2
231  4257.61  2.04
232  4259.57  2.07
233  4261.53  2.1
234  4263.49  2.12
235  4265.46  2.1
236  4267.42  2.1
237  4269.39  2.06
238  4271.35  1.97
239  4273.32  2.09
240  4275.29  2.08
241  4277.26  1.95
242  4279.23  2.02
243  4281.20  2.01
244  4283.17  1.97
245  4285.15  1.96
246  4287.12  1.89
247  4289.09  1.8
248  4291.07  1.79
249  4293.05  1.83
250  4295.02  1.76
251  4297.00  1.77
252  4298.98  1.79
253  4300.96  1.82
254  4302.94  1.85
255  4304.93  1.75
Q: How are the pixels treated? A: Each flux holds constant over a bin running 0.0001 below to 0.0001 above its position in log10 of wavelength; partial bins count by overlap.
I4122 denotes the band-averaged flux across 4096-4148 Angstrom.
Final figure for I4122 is 1.15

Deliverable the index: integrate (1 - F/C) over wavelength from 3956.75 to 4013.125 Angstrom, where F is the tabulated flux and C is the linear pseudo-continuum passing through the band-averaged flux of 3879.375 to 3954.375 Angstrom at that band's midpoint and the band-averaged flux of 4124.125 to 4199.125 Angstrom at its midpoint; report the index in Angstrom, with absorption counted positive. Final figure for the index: 4.1 Angstrom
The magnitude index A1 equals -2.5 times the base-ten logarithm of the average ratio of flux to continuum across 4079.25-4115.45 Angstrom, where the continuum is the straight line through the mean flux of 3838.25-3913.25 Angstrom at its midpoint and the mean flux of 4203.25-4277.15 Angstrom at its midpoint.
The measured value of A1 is 0.387 mag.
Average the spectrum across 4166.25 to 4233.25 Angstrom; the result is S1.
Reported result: 1.32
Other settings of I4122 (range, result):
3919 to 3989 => 1.25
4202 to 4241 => 1.5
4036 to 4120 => 1.14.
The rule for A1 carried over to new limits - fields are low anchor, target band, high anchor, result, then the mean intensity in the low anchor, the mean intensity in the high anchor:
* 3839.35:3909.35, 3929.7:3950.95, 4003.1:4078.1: 0.09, 1.48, 1.14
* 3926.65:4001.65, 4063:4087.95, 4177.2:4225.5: 0.13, 1.23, 1.31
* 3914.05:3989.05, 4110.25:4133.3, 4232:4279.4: 0.39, 1.26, 1.94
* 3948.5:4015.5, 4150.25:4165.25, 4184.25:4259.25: 0.26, 1.21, 1.54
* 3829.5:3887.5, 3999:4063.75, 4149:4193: 0.15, 1.47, 1.18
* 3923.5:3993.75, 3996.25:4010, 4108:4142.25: 0.05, 1.24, 1.15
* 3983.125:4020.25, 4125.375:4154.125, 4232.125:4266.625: 0.35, 1.17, 1.91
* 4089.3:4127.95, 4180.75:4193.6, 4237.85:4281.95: 0.28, 1.15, 1.98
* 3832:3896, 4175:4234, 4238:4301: 0.35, 1.47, 1.94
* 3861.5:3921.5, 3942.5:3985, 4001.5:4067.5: 0.03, 1.46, 1.14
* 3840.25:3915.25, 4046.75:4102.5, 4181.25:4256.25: 0.30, 1.47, 1.51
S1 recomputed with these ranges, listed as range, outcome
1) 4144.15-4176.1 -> 1.16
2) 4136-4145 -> 1.14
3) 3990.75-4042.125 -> 1.15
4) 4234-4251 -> 1.81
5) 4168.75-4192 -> 1.21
